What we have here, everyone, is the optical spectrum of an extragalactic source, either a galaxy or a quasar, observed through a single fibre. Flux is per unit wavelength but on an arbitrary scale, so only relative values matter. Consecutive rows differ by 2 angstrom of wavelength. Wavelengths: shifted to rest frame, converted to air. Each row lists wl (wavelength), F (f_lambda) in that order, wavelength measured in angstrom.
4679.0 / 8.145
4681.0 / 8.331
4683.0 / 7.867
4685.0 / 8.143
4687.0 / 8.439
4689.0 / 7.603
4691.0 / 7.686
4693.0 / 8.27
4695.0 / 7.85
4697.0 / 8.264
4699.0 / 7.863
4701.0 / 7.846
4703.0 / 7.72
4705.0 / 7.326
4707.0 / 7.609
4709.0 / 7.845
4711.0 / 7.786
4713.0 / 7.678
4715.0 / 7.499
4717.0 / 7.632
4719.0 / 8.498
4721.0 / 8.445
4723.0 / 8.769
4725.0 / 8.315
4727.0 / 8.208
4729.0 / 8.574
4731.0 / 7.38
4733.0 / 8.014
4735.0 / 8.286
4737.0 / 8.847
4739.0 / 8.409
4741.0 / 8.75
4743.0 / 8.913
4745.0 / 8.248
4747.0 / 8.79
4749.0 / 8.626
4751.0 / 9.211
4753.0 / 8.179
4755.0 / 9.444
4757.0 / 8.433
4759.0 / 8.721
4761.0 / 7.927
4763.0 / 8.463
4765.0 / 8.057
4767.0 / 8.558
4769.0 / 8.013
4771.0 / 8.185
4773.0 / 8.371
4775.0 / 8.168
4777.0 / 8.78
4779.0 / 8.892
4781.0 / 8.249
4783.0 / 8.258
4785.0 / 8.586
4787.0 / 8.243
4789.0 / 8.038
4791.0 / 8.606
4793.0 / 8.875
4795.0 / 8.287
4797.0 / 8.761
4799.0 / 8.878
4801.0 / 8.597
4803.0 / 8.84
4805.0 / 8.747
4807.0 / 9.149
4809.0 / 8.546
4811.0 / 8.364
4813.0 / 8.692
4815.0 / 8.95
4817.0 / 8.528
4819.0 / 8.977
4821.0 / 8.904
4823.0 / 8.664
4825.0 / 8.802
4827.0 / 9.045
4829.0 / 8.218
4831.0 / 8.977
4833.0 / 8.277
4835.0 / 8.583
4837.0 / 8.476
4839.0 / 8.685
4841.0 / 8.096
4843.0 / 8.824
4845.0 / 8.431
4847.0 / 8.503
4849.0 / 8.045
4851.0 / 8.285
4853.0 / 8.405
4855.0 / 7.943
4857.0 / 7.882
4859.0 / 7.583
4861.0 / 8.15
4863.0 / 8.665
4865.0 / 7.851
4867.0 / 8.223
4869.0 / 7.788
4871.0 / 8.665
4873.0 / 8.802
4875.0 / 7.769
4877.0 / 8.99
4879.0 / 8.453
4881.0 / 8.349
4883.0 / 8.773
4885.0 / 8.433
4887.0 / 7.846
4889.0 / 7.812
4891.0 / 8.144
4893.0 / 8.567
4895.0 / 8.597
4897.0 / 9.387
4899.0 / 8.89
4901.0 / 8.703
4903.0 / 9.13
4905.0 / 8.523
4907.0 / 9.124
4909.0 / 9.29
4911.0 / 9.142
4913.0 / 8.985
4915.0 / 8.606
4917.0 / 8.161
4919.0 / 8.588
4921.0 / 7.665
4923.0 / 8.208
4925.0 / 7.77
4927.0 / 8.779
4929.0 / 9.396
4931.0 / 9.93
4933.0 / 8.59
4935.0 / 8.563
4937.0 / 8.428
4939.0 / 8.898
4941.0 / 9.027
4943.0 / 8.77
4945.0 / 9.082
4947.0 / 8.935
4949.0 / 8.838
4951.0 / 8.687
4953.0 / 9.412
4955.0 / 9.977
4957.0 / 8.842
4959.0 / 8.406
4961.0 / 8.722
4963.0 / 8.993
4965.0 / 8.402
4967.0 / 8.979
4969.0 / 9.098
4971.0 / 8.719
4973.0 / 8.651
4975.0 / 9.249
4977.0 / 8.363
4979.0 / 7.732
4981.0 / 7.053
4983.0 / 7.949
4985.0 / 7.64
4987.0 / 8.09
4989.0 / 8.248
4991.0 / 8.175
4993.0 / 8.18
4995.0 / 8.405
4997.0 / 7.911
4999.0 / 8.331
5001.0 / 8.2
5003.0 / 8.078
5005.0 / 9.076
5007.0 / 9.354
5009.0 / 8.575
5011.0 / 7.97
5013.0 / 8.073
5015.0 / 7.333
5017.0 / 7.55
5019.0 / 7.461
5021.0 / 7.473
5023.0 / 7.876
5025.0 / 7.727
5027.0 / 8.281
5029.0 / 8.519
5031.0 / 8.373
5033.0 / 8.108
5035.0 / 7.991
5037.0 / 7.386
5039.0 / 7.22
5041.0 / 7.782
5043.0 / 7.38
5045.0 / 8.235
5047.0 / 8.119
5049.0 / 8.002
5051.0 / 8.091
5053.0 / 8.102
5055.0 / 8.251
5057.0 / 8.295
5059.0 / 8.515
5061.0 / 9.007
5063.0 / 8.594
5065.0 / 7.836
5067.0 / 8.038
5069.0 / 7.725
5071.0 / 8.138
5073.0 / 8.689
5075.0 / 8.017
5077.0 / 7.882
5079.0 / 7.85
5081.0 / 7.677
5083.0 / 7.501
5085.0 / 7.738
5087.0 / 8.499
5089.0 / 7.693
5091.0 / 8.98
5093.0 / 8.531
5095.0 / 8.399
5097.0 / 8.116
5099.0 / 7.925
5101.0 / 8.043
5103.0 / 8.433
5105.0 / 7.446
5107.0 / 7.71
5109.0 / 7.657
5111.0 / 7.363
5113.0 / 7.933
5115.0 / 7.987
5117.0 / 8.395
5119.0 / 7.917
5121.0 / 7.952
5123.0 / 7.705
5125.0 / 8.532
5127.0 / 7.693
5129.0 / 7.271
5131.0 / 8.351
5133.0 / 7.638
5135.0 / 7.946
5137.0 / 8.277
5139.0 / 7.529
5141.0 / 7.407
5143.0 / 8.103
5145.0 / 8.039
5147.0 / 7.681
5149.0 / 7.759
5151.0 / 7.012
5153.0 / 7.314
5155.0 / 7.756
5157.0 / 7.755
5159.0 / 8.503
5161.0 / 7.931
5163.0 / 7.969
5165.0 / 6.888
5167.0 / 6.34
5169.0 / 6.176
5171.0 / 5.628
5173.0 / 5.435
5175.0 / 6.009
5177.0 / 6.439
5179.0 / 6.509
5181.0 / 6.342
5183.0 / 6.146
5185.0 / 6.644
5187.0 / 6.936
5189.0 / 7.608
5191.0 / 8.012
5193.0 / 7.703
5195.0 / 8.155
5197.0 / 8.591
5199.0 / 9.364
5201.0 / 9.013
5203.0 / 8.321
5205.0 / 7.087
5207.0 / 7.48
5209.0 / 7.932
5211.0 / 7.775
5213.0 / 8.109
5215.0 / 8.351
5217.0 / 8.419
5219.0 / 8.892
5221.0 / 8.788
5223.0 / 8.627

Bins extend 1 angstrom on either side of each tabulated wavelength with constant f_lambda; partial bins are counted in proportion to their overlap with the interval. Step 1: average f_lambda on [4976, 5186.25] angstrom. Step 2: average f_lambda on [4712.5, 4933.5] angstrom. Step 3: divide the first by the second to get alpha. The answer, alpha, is 0.92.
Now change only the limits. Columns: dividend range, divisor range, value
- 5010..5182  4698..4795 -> 0.94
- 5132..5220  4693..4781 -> 0.91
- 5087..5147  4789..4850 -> 0.92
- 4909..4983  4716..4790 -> 1.03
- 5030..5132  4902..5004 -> 0.93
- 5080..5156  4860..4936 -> 0.92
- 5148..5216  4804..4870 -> 0.87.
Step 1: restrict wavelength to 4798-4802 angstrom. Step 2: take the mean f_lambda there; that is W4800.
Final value 8.74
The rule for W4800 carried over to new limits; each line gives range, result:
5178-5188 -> 6.52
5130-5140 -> 7.95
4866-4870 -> 8.01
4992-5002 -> 8.21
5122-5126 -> 8.12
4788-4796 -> 8.45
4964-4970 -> 8.83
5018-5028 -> 7.76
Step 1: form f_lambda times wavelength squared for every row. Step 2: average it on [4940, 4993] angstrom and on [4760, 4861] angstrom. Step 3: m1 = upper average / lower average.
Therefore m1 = 1.1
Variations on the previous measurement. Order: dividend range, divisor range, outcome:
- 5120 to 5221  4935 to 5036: 0.97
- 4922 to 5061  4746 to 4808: 1.07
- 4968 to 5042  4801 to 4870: 1.03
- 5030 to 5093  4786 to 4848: 1.03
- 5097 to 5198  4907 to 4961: 0.93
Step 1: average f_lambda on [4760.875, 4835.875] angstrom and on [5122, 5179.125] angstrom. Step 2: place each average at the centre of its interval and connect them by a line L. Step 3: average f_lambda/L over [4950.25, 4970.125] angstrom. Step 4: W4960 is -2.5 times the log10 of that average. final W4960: -0.12 mag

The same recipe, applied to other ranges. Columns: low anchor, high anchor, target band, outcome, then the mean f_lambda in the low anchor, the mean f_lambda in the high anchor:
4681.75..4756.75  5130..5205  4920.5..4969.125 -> -0.13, 8.19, 7.43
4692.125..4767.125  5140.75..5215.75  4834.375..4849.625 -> -0.06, 8.24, 7.42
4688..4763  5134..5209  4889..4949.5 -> -0.12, 8.21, 7.41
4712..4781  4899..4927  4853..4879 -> 0.04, 8.39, 8.62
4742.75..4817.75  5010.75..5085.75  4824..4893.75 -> 0.00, 8.55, 7.97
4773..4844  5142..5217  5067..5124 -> -0.04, 8.61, 7.44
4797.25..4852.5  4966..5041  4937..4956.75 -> -0.09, 8.63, 8.14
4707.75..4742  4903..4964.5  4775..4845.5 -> -0.02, 8.17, 8.81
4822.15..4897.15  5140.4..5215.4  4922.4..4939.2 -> -0.07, 8.38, 7.42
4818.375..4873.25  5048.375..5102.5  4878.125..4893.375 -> 0.01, 8.41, 8.16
